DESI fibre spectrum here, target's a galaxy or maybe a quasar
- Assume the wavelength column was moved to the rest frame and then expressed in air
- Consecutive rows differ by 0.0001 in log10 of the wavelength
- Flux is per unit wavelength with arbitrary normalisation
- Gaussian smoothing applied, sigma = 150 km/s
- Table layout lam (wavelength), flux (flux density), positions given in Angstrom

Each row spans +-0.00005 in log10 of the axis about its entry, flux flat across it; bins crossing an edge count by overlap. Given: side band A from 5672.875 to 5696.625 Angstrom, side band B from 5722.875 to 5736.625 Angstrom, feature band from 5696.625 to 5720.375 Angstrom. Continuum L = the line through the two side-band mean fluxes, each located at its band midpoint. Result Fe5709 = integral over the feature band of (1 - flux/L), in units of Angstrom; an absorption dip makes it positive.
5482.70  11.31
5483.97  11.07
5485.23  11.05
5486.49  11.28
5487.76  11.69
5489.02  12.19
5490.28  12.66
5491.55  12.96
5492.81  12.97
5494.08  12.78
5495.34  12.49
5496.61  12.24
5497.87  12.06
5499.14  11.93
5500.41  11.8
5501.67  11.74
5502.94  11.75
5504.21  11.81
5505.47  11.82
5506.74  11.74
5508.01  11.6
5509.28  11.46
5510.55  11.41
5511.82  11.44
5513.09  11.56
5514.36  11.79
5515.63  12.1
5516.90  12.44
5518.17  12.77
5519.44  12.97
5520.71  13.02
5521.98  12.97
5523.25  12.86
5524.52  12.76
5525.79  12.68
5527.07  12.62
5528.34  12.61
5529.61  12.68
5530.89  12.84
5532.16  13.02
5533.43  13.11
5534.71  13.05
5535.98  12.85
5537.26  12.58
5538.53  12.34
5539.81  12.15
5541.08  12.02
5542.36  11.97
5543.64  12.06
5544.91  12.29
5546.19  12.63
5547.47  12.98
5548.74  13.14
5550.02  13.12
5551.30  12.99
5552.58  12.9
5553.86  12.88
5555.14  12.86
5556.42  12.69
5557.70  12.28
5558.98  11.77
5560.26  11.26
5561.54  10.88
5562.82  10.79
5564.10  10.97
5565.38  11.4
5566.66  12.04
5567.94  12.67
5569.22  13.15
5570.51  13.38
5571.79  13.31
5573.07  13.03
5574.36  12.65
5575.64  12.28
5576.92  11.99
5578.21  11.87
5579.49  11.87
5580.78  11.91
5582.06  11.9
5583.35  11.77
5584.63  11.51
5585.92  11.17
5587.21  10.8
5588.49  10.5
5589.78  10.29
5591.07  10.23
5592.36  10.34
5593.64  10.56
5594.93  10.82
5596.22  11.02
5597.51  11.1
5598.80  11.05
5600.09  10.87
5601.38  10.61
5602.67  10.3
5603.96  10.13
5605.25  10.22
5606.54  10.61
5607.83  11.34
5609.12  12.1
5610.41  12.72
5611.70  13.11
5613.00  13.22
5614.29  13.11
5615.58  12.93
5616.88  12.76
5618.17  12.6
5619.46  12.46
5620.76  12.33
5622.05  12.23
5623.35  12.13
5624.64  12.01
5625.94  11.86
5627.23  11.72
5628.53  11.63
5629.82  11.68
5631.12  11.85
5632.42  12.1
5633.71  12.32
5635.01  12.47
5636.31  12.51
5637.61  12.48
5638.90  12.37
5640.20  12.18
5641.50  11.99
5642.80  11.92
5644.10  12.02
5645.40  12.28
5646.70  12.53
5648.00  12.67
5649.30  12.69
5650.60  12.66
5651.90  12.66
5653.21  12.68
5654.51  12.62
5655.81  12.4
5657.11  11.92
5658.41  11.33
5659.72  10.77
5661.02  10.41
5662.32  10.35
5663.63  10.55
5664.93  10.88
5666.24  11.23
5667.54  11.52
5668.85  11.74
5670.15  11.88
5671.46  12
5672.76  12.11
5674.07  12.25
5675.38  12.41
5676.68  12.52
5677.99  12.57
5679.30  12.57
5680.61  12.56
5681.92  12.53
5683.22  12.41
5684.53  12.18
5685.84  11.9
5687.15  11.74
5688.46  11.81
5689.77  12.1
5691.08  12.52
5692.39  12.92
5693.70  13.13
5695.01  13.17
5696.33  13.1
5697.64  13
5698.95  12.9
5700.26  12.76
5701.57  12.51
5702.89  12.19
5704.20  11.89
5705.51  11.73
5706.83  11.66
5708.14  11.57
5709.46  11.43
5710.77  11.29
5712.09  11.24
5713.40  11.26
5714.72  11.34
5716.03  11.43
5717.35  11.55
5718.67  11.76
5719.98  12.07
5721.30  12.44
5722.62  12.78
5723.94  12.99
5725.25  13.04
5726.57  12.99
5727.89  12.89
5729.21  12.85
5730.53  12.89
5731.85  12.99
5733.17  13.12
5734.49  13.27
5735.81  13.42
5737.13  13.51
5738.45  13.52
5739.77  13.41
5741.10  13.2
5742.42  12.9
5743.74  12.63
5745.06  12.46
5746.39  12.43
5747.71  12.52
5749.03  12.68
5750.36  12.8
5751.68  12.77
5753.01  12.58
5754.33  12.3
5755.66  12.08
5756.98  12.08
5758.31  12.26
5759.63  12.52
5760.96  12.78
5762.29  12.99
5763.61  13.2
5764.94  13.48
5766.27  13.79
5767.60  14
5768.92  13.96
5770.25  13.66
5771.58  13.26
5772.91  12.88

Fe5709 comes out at 1.6 Angstrom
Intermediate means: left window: 12.4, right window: 13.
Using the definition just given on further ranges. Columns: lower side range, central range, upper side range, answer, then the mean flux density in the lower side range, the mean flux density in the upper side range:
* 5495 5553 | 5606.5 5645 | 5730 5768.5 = 1.1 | 12.4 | 12.9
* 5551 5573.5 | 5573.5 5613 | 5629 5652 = 3.2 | 12.3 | 12.3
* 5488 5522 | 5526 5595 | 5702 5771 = 0.7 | 12.1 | 12.6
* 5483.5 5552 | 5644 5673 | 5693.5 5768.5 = 1.6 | 12.3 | 12.6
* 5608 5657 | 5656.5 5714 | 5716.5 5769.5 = 2.9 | 12.4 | 12.8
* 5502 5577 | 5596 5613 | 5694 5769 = 1.6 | 12.4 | 12.6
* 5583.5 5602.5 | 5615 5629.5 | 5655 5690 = -1.4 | 10.8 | 11.8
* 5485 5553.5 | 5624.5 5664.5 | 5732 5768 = 2.1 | 12.4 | 12.9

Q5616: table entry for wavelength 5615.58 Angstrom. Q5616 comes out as 12.93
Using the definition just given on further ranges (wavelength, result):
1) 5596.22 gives 11.02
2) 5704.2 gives 11.89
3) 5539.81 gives 12.15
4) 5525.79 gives 12.68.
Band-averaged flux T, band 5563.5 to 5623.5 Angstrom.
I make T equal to 11.7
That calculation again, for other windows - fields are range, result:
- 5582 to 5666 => 11.7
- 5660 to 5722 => 12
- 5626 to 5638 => 12.1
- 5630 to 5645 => 12.2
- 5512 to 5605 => 12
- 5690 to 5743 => 12.5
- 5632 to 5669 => 11.9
